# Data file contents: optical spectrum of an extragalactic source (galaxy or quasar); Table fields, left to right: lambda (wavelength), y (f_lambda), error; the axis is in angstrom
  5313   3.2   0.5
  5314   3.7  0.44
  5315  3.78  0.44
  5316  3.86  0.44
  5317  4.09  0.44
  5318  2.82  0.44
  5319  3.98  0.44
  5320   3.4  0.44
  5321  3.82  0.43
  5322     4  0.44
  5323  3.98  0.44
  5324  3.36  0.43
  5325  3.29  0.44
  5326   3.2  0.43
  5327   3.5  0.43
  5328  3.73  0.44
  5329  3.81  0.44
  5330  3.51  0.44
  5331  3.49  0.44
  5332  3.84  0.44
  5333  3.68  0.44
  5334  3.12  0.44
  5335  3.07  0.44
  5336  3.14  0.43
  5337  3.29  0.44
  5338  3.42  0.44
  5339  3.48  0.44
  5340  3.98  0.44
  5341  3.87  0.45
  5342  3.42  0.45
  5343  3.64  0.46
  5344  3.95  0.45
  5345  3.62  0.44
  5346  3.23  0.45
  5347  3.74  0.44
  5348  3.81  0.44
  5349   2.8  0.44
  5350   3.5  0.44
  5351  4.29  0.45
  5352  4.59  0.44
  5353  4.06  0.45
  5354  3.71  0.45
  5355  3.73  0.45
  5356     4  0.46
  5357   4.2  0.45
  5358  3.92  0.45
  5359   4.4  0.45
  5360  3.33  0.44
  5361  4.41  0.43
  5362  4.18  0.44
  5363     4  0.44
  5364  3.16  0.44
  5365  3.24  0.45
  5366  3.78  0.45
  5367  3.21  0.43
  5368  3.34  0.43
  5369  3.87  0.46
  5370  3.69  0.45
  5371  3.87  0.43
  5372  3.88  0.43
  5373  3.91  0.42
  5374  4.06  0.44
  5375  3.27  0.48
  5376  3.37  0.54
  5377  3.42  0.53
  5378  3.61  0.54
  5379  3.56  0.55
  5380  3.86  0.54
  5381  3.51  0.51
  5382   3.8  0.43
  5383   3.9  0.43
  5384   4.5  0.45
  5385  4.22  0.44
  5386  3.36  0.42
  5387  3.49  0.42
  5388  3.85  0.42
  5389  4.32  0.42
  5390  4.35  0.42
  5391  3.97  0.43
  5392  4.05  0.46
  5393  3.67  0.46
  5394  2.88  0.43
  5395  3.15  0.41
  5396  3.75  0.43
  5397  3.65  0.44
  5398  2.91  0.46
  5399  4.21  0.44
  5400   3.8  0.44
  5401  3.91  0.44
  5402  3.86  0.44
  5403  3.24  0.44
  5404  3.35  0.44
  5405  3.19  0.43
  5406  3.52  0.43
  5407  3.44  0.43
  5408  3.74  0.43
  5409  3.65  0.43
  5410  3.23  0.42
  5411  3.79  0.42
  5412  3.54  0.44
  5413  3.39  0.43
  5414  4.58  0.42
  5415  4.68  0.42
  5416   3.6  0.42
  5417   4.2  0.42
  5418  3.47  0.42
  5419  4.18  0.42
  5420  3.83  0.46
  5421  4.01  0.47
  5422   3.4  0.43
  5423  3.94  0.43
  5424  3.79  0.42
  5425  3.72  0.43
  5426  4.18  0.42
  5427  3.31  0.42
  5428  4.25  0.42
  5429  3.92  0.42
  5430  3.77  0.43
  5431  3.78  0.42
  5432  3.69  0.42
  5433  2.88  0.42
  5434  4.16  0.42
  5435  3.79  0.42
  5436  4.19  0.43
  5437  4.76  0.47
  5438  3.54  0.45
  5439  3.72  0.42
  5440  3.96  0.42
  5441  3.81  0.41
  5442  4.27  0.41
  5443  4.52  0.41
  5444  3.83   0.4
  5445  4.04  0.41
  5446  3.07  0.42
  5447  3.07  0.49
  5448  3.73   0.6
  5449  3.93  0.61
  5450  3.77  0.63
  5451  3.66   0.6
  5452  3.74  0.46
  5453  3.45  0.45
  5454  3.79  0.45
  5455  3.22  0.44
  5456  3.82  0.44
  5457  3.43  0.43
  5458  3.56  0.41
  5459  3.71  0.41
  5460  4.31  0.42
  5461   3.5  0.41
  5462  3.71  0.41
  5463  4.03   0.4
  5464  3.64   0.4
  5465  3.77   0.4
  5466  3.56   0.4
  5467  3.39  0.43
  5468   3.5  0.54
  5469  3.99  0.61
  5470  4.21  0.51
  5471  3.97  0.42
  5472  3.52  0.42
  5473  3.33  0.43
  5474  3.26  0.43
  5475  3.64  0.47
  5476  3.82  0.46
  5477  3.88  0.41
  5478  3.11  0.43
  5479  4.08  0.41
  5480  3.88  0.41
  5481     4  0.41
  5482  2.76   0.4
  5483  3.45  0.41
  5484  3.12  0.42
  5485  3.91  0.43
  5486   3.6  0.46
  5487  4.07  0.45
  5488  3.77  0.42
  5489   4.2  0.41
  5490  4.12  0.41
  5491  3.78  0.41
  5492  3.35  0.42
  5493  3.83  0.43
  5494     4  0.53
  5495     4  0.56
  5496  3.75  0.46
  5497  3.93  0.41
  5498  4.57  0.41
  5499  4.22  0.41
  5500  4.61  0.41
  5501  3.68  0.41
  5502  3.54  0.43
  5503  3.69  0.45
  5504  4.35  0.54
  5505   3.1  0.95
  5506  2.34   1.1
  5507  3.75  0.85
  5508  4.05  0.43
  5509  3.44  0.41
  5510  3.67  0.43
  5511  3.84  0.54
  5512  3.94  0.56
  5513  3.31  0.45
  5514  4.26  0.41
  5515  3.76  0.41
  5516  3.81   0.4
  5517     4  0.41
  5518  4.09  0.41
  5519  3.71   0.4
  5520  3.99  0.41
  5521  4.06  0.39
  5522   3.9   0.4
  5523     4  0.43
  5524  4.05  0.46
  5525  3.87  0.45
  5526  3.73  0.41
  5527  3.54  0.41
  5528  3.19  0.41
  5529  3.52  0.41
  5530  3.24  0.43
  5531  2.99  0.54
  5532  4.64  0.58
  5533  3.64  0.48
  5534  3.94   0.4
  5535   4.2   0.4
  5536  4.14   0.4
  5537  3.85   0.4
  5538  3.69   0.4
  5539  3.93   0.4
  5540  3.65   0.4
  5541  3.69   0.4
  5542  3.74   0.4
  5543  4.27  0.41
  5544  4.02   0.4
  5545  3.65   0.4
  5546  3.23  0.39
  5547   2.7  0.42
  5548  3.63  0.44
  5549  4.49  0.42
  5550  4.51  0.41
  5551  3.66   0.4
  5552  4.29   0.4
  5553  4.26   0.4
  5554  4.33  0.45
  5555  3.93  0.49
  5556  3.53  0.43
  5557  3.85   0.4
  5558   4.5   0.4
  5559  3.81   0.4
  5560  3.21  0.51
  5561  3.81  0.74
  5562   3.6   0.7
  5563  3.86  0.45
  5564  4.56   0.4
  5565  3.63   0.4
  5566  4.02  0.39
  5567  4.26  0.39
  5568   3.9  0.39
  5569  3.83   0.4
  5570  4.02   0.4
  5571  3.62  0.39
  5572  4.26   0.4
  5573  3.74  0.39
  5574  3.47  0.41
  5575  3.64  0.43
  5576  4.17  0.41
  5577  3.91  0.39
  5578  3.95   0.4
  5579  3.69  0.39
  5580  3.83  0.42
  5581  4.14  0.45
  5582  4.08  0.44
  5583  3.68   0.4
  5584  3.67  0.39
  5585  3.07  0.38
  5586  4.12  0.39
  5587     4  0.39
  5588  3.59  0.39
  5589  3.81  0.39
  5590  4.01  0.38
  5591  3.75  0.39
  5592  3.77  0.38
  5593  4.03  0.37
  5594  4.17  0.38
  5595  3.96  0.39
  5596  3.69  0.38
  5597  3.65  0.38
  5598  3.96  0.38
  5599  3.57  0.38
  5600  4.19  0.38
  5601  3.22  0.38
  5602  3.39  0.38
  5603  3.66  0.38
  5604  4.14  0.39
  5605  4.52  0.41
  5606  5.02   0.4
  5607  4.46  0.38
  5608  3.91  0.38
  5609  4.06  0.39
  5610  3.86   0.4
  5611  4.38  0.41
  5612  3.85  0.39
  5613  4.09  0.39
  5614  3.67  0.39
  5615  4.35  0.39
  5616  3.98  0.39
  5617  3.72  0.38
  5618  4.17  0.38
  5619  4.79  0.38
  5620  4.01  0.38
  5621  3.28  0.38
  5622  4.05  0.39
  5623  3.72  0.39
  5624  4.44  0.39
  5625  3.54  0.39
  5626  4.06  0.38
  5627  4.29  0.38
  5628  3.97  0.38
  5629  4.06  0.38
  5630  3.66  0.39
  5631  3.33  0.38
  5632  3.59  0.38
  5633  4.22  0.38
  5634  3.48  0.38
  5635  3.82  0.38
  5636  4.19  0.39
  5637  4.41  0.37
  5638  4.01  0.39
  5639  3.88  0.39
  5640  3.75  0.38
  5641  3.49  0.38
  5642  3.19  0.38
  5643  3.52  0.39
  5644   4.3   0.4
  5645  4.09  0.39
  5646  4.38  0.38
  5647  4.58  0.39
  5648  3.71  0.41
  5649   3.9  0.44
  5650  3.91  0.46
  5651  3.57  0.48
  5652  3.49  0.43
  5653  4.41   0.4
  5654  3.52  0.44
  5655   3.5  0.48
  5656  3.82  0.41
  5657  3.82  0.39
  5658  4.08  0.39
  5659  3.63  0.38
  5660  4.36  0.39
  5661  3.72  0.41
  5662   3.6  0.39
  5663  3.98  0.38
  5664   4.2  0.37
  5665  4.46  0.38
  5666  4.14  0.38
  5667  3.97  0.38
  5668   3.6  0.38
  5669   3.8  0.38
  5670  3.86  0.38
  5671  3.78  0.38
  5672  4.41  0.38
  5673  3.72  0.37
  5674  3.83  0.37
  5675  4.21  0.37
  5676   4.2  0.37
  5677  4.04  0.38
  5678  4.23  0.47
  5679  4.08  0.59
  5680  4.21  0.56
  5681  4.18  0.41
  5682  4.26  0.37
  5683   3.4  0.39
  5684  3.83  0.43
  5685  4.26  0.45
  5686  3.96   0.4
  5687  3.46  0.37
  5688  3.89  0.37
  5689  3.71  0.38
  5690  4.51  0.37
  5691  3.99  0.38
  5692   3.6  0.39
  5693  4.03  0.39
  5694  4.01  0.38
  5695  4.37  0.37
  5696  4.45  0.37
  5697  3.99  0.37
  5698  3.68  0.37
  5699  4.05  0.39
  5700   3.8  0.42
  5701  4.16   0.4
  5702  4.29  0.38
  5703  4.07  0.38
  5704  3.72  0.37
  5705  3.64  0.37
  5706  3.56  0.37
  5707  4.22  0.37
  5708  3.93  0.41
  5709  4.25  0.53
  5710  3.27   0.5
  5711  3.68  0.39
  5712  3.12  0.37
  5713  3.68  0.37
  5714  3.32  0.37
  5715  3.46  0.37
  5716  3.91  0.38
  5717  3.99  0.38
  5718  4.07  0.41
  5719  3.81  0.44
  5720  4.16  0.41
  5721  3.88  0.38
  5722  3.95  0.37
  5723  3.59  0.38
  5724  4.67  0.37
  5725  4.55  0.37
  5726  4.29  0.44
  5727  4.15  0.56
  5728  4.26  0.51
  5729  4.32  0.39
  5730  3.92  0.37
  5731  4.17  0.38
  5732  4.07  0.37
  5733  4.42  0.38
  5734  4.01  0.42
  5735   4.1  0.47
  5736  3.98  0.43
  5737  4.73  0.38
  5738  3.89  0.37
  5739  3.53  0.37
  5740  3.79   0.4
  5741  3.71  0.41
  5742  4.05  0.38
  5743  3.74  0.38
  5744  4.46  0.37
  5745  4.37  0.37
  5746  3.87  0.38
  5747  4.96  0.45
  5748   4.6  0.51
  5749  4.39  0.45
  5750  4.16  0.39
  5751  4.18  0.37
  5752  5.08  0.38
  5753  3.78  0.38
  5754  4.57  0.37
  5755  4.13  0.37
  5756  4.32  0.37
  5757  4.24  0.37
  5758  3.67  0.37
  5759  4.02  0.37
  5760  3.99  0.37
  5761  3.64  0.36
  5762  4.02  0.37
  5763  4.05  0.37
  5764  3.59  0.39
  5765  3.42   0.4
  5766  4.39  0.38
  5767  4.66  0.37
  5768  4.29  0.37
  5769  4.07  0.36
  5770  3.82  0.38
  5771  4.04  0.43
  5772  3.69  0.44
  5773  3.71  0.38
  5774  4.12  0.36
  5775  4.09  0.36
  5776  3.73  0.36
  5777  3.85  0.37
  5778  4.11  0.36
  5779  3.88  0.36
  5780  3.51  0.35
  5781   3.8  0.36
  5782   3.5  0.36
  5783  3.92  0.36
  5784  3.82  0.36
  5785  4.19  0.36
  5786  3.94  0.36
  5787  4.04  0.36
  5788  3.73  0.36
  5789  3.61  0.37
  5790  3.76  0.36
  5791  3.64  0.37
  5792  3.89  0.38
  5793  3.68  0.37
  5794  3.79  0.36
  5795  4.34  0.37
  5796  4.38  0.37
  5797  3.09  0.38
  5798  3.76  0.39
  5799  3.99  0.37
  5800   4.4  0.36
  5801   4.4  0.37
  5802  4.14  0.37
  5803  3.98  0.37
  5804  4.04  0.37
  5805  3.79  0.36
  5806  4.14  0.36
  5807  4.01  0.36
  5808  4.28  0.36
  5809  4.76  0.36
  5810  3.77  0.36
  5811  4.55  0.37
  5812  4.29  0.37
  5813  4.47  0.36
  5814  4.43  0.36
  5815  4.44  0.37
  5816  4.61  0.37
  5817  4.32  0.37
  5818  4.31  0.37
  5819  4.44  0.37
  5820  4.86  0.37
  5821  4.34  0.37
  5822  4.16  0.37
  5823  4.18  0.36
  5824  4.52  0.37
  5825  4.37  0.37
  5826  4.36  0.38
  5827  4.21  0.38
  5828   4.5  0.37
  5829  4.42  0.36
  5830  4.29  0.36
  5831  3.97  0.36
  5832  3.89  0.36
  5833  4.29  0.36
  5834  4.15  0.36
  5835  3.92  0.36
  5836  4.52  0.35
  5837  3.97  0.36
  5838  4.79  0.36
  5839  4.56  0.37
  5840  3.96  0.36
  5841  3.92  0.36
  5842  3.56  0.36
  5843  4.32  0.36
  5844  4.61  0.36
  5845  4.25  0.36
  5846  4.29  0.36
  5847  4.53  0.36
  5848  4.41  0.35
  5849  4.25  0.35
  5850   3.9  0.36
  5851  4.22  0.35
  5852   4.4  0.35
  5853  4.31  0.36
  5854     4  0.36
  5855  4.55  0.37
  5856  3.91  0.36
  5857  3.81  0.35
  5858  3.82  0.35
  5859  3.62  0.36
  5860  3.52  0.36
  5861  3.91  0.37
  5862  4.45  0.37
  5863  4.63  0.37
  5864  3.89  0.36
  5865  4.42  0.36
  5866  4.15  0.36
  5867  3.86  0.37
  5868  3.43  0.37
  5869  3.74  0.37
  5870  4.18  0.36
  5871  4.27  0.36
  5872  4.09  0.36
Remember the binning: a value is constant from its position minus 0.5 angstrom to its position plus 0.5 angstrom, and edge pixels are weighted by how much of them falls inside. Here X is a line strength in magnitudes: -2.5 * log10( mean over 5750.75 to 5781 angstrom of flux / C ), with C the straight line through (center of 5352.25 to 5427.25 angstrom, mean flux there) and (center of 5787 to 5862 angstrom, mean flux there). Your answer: 0.023 mag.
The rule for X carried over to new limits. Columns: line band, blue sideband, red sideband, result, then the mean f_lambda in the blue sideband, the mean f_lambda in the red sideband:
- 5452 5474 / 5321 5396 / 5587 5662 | 0.03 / 3.7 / 3.92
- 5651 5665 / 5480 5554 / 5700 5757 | 0.03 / 3.8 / 4.05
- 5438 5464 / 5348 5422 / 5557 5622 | 0.02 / 3.75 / 3.92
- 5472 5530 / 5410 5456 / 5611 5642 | 0.03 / 3.81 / 3.92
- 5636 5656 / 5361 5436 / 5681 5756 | 0.02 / 3.73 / 4.03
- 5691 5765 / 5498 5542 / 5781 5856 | 0.01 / 3.79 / 4.16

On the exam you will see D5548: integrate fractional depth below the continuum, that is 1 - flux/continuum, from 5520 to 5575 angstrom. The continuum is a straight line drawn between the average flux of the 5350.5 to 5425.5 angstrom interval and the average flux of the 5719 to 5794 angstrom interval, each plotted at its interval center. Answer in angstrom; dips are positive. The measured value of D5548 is 0.5 angstrom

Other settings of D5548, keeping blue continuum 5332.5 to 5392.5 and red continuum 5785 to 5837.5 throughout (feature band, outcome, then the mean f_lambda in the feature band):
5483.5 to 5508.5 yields 0.3 angstrom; 3.81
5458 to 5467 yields 0.2 angstrom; 3.74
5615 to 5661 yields 1.0 angstrom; 3.91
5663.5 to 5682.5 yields -0.2 angstrom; 4.06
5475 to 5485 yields 0.7 angstrom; 3.59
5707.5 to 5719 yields 1.0 angstrom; 3.7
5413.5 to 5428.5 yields -0.6 angstrom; 3.94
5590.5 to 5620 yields -0.3 angstrom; 4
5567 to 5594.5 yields 0.6 angstrom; 3.86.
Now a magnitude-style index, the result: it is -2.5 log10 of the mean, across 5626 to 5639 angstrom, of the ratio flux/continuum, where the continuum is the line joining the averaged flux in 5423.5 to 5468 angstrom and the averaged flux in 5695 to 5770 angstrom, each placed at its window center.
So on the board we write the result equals 0.01 mag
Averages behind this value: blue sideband 3.76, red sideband 4.04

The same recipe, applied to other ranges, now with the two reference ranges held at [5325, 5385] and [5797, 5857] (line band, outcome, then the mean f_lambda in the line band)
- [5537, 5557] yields 0.02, 3.85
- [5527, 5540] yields 0.05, 3.74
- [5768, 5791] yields 0.09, 3.86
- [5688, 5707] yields 0.03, 3.98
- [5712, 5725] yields 0.07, 3.87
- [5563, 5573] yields -0.01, 3.99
